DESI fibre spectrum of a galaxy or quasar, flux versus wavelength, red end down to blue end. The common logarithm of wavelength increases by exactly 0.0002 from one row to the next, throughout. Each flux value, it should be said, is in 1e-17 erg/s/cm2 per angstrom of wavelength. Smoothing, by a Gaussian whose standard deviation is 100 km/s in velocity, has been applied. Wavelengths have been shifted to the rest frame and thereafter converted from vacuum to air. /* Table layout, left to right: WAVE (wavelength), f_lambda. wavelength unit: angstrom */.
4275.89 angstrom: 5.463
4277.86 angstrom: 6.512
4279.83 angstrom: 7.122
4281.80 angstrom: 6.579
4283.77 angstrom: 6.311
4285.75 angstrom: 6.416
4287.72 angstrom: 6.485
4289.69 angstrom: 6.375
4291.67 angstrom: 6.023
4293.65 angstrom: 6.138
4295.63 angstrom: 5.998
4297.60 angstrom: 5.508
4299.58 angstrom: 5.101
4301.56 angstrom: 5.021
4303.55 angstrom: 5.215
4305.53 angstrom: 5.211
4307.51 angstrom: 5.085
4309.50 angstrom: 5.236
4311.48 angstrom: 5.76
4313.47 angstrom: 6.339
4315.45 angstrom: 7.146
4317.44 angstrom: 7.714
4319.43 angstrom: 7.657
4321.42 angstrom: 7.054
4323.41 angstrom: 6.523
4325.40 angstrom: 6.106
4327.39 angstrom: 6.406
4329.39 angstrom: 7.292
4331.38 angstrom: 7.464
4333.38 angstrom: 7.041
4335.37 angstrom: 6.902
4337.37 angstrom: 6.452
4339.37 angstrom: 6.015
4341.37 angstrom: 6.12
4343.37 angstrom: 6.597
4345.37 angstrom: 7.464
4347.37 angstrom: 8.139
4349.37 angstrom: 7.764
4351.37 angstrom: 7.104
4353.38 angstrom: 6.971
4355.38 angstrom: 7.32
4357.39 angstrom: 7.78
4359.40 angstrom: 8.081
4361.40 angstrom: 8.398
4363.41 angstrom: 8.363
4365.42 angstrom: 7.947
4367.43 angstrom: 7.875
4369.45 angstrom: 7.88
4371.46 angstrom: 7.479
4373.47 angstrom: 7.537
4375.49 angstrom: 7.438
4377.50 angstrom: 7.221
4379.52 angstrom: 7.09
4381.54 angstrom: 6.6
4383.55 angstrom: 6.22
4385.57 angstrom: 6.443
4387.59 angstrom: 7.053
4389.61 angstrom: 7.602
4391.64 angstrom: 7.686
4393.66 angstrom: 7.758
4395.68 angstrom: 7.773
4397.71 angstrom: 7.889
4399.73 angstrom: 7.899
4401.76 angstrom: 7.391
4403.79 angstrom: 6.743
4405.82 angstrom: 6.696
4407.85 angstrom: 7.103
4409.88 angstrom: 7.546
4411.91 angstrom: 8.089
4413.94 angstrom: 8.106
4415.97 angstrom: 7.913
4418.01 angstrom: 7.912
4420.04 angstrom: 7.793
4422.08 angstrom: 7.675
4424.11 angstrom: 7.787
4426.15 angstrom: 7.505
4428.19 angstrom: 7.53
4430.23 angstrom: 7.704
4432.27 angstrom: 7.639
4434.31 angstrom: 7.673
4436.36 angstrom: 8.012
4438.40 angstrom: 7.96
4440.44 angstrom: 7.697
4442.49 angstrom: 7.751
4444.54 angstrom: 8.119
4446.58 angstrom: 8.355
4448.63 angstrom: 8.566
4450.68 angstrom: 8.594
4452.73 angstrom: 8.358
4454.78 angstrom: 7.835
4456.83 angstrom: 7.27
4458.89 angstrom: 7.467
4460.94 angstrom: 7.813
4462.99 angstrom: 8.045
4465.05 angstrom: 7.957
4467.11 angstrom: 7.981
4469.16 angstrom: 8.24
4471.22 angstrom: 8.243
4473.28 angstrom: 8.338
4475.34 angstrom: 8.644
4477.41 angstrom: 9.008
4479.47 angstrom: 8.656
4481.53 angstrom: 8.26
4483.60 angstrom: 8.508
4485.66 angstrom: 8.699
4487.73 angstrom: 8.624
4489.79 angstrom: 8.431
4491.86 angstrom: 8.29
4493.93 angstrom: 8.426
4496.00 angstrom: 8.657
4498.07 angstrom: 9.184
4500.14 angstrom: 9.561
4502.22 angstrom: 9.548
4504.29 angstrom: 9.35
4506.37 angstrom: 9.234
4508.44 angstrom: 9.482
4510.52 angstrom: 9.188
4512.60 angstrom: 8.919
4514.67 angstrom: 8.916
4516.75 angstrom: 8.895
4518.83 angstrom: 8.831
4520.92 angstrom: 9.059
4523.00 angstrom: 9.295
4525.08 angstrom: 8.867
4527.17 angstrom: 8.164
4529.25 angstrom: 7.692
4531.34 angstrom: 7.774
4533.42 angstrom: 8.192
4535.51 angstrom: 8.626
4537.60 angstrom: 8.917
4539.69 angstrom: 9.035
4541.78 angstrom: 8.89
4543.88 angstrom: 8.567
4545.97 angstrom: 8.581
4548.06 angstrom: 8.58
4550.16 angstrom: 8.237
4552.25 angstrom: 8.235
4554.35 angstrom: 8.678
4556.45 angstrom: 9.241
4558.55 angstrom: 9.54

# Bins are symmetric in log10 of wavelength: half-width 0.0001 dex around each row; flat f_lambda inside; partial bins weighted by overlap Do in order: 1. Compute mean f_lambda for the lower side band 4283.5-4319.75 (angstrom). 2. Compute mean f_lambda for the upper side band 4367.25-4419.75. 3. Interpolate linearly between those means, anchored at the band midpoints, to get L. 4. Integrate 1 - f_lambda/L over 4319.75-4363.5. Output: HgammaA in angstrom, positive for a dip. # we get -3.38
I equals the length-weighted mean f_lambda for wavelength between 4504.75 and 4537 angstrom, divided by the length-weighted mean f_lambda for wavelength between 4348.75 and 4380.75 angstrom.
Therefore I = 1.15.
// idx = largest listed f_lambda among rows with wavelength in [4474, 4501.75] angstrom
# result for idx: 9.561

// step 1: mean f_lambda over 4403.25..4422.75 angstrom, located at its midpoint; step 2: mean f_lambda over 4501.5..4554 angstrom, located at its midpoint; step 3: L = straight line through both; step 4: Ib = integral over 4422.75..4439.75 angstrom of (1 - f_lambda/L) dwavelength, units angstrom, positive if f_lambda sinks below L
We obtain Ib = 0.1 angstrom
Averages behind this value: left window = 7.58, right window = 8.76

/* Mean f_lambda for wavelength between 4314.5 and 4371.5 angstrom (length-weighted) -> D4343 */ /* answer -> 7.28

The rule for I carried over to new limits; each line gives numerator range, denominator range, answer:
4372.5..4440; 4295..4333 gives 1.20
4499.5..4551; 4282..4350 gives 1.37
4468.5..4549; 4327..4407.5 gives 1.20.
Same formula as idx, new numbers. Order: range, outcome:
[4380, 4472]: 8.594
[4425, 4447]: 8.355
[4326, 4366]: 8.398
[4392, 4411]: 7.899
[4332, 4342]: 7.041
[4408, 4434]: 8.106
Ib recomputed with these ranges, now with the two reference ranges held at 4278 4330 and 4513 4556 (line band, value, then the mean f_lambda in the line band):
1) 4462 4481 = -0.9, 8.34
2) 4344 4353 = -1.1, 7.53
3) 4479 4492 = -0.6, 8.51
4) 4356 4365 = -1.7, 8.11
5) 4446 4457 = -0.7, 8.22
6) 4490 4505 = -1.3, 8.96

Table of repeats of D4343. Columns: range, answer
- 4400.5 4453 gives 7.77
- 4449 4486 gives 8.22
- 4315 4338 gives 6.98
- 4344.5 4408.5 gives 7.46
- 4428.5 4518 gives 8.42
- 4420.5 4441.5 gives 7.72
